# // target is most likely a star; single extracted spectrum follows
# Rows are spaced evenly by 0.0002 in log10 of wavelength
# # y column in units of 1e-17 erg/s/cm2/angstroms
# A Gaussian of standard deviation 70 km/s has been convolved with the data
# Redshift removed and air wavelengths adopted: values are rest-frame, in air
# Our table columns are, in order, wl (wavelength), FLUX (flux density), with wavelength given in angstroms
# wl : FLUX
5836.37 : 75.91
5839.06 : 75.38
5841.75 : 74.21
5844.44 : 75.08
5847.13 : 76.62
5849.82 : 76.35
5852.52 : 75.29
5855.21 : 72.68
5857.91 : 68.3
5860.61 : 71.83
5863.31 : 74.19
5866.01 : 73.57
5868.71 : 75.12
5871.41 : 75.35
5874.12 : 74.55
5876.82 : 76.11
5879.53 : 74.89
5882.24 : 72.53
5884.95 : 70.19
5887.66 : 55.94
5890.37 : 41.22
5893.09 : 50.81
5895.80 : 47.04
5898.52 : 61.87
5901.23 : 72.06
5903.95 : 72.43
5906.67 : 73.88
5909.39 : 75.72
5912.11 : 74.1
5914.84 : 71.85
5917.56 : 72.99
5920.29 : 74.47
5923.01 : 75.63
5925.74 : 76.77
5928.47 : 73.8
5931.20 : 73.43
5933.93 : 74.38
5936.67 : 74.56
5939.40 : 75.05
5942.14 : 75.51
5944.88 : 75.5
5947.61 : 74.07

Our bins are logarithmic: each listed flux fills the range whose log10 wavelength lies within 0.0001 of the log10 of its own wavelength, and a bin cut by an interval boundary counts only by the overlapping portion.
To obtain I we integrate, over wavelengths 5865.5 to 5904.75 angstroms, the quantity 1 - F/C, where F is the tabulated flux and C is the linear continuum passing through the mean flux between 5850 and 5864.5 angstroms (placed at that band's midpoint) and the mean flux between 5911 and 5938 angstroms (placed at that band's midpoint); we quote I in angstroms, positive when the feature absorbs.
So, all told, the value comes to 3.9 angstroms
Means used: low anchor 72.7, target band 66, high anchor 74.2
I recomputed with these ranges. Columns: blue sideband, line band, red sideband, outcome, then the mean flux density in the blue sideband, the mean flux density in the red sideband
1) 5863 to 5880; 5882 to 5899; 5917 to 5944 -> 4.3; 74.9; 74.7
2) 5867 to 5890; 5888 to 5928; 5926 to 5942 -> 3.1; 70.6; 74.5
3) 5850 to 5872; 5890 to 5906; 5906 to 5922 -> 3.1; 73.4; 73.9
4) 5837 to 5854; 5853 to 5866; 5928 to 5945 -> 0.5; 75.5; 74.6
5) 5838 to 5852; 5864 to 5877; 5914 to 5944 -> 0.1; 75.5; 74.5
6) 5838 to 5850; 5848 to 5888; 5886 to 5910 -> -2.3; 75.5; 60.9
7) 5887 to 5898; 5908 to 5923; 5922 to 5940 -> -2.2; 49.3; 74.8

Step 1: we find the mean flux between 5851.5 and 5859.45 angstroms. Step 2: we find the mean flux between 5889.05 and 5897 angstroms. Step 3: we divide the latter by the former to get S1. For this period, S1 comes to 0.64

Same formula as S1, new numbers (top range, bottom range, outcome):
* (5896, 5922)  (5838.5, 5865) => 0.96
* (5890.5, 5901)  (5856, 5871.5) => 0.74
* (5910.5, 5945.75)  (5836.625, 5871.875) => 1.00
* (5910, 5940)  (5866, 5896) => 1.13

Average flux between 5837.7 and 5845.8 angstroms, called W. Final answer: 74.9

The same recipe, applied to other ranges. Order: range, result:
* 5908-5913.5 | 74.8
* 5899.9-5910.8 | 73.5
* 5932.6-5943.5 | 74.8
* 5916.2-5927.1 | 75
